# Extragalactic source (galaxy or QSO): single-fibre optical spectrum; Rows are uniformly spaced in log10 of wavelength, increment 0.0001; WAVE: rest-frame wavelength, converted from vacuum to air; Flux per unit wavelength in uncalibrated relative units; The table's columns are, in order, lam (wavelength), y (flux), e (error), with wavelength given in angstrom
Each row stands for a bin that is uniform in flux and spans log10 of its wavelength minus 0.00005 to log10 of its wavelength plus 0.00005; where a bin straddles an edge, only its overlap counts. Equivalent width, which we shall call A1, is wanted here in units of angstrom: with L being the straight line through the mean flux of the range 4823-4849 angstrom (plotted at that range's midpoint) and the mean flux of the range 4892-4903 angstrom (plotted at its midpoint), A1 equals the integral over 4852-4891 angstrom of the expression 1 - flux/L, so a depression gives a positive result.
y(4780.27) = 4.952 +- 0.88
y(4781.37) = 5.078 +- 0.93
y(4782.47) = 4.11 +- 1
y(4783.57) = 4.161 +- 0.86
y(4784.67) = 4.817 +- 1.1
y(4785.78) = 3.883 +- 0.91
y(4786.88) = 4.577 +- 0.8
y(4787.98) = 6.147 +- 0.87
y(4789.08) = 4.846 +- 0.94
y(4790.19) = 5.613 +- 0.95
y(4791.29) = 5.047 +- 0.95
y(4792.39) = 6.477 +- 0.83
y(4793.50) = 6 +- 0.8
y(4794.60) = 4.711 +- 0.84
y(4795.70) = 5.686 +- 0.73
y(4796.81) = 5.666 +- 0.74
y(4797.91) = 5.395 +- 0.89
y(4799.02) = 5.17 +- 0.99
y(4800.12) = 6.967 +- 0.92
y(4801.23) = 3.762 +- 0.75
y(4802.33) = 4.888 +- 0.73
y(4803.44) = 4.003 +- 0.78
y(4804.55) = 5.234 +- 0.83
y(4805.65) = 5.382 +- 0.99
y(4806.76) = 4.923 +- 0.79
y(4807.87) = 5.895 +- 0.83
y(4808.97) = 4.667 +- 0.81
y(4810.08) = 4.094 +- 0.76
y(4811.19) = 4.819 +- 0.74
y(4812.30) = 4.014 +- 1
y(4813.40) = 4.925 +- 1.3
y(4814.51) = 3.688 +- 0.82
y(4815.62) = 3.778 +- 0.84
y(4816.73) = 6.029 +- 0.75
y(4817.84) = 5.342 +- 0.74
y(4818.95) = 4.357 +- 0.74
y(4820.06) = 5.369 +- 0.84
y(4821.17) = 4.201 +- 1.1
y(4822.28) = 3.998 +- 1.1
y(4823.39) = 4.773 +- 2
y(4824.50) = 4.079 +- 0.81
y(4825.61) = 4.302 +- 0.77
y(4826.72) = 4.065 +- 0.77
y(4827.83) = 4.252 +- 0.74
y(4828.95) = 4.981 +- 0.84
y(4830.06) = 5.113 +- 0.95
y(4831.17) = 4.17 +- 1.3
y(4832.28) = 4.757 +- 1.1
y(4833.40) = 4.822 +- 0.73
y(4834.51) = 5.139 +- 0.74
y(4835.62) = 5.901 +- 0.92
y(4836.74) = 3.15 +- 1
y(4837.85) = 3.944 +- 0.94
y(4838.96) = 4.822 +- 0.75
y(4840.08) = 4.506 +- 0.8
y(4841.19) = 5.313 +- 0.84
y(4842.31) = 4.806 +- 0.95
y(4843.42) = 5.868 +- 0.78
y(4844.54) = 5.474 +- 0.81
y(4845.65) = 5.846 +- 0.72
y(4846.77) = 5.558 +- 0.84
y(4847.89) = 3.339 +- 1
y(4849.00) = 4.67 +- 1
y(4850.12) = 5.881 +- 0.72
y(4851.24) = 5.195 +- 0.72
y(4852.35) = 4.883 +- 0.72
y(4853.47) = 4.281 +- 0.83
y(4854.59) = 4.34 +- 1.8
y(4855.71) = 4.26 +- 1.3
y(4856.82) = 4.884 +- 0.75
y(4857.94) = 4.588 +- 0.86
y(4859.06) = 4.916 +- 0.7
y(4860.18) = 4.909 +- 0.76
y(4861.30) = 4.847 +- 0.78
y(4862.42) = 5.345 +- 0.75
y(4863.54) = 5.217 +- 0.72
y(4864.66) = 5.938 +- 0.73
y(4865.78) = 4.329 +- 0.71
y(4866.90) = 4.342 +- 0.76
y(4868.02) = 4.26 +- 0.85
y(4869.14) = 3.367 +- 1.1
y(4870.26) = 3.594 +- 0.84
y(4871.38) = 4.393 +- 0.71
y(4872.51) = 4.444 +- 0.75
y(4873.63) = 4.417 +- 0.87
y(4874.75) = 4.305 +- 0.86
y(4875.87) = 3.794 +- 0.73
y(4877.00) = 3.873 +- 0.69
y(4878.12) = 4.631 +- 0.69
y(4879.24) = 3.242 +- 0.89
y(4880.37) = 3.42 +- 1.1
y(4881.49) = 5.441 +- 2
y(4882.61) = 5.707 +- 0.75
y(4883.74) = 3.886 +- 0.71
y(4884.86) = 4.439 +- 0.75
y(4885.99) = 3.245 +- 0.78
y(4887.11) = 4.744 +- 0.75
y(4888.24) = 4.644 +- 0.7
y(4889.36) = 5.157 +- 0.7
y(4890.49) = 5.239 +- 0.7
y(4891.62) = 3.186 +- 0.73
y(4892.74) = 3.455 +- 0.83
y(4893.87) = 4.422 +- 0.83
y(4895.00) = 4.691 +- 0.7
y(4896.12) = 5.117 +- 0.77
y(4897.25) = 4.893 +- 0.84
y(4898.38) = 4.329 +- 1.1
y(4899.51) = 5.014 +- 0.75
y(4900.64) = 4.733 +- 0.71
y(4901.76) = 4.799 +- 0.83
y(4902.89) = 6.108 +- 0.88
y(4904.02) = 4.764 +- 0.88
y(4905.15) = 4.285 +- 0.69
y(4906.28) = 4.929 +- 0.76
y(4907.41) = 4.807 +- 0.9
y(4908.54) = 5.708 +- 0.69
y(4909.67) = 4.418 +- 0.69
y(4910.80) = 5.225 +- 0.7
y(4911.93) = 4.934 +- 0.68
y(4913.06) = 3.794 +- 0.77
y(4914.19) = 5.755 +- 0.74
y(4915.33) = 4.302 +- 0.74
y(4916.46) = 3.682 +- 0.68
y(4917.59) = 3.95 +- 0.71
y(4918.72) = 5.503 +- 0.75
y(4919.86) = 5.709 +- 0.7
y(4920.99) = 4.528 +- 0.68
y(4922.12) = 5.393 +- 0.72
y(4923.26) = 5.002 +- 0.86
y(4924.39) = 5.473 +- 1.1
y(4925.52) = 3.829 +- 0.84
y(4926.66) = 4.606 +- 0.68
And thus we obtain 1.8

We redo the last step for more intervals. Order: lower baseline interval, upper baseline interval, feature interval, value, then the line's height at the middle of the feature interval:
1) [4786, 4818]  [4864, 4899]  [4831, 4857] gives -0.76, 4.7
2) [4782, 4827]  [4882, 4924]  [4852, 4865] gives -0.15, 4.79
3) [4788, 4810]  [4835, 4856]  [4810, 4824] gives 1.45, 5.11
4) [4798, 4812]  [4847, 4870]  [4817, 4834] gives 0.94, 4.87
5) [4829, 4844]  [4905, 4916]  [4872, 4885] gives 1.40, 4.81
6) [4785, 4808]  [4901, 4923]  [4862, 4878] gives 1.94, 5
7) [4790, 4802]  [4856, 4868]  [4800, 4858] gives 4.90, 5.19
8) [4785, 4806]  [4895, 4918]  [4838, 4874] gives 1.58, 4.98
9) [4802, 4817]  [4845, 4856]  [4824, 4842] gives 0.75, 4.79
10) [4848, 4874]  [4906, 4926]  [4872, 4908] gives 1.82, 4.74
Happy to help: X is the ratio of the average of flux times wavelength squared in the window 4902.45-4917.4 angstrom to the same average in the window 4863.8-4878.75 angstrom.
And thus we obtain 1.13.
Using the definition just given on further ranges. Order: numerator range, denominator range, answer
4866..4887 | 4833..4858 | 0.87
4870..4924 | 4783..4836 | 0.97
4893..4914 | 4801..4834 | 1.08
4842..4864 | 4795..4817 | 1.02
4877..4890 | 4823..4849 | 0.95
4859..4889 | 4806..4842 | 0.98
